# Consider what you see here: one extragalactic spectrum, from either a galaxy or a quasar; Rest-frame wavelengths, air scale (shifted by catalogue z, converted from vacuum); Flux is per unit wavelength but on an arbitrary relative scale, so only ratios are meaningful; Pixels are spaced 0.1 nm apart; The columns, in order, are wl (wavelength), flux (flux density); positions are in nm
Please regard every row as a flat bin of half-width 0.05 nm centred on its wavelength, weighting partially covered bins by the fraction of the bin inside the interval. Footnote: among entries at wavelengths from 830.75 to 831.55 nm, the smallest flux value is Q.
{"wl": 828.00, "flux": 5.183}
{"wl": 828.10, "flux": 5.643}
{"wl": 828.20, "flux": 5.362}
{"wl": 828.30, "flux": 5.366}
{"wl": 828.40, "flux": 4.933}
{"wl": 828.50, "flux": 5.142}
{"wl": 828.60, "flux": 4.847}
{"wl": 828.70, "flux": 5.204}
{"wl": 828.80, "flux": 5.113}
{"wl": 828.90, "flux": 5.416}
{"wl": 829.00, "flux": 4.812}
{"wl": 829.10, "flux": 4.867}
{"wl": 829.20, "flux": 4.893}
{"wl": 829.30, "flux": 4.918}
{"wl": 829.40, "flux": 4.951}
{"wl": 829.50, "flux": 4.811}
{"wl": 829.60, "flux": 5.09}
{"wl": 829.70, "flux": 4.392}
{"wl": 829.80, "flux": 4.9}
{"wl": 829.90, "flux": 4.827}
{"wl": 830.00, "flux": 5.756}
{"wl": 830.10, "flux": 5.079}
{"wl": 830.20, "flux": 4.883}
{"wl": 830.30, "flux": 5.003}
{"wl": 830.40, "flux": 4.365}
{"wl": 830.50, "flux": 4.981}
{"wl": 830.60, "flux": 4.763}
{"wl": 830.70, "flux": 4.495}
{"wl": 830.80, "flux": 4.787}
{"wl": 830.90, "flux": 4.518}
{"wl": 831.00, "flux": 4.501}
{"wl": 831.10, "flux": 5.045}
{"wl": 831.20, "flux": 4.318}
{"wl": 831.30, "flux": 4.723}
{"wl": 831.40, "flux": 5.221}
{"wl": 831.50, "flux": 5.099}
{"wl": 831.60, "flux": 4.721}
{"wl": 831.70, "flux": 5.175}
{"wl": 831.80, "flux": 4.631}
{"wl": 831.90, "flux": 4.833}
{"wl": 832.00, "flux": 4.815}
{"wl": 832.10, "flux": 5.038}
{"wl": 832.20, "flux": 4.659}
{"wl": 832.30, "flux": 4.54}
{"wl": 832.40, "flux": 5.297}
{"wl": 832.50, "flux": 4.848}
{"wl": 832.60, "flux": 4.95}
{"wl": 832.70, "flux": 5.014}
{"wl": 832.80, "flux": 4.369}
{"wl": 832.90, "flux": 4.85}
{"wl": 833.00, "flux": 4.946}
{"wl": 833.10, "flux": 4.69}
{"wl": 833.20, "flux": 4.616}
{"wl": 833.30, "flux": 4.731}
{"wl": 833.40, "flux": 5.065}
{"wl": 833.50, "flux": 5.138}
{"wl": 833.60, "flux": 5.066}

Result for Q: 4.318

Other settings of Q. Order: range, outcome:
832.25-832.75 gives 4.54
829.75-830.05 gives 4.827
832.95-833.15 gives 4.69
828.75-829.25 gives 4.812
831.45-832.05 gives 4.631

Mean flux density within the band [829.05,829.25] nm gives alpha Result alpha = 4.88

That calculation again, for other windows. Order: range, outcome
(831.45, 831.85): 4.91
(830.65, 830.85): 4.64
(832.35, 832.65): 5.03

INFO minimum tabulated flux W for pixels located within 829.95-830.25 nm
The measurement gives 4.883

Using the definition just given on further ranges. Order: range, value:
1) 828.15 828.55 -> 4.933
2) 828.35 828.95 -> 4.847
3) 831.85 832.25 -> 4.659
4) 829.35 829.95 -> 4.392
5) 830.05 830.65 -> 4.365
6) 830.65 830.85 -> 4.495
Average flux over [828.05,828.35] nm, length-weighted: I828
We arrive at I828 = 5.46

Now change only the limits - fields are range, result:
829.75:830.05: 5.16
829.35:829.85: 4.83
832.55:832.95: 4.8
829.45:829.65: 4.95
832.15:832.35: 4.6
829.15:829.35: 4.91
